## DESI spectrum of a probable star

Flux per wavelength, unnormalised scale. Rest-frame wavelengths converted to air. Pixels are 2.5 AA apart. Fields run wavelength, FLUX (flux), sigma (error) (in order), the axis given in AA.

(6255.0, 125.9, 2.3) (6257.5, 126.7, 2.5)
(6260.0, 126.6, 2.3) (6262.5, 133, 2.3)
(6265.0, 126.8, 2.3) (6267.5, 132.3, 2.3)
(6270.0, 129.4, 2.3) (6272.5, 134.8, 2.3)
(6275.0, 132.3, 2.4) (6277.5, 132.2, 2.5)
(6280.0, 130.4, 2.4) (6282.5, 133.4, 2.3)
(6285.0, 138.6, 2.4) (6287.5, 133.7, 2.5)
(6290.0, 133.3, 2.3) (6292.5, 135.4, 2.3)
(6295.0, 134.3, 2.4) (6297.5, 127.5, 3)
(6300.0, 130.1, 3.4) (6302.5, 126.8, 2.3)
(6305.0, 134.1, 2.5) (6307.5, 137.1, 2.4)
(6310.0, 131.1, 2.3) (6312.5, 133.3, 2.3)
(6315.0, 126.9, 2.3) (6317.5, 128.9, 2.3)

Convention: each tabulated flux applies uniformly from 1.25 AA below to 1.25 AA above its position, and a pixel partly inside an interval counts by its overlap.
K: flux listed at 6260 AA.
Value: 126.6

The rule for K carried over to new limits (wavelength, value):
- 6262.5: 133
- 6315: 126.9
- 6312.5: 133.3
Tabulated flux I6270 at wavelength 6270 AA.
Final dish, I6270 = 129.4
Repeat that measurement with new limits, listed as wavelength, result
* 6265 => 126.8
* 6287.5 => 133.7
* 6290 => 133.3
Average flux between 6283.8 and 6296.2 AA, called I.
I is 135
